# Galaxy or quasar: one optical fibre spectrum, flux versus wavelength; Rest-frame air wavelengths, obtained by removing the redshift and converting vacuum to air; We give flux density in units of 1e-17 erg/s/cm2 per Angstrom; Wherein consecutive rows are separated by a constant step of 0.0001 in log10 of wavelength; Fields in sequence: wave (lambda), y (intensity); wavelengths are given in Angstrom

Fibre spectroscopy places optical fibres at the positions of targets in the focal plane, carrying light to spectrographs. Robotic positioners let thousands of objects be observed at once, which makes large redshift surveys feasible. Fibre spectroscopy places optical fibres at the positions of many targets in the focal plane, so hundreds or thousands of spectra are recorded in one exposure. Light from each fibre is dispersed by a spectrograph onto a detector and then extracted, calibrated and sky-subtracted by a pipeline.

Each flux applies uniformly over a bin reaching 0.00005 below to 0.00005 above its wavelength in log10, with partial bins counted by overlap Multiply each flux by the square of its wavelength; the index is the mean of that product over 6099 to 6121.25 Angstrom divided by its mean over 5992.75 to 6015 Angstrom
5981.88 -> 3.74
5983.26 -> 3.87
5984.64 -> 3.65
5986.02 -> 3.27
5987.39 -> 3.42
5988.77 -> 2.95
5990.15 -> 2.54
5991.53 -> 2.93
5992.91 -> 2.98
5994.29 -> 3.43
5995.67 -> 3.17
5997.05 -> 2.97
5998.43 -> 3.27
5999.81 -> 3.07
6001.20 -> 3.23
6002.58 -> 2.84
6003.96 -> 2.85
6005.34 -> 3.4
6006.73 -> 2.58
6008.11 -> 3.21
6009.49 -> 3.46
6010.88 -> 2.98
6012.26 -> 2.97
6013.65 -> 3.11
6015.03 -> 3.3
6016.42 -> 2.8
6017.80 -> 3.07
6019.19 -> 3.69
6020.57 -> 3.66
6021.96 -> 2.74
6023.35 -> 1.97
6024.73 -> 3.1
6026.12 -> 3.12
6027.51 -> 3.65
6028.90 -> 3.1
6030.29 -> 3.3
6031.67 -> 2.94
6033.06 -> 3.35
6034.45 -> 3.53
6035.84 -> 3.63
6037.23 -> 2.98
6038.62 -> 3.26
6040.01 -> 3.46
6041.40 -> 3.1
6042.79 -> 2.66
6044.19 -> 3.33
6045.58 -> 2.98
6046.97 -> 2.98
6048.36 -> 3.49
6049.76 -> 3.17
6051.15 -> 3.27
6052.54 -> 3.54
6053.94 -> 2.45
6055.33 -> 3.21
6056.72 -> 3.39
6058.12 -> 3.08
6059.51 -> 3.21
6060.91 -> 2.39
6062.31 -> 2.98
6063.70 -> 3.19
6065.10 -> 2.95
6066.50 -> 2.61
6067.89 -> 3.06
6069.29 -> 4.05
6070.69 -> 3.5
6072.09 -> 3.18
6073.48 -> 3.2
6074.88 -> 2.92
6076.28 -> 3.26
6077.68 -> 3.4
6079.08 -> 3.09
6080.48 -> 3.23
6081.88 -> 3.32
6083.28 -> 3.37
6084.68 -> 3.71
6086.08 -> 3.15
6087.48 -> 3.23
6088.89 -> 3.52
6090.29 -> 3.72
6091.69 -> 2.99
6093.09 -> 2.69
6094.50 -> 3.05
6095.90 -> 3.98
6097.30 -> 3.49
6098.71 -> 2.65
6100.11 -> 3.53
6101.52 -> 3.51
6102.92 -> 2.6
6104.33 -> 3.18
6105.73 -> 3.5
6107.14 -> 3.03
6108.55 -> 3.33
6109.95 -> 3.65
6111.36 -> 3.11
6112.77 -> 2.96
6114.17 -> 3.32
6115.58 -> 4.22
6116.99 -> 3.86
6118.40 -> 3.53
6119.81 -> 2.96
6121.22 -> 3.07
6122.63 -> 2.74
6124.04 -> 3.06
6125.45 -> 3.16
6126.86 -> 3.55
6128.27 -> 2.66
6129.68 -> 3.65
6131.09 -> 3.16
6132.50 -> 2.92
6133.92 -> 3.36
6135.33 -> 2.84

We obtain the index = 1.11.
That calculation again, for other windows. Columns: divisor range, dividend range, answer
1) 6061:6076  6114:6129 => 1.07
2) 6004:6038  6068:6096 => 1.07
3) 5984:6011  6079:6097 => 1.10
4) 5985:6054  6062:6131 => 1.07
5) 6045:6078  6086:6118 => 1.07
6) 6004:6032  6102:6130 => 1.08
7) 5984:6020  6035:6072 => 1.03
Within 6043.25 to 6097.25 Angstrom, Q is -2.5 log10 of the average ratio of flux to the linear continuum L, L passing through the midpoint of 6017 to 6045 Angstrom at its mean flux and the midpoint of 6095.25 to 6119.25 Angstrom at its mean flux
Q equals 0.02 mag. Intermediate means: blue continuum 3.18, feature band 3.21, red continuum 3.38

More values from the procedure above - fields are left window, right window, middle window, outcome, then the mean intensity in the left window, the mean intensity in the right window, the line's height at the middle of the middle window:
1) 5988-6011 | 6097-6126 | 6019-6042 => -0.03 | 3.05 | 3.26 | 3.11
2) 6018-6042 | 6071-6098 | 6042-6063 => 0.06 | 3.21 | 3.29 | 3.24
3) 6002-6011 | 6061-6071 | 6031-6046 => -0.04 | 3.05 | 3.13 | 3.09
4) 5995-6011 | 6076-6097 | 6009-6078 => 0.02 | 3.09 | 3.32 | 3.2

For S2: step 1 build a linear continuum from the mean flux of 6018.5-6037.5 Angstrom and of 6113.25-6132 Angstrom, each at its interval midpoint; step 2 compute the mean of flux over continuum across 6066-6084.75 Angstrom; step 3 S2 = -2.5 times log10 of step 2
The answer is -0.008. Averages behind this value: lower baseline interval 3.2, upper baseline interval 3.3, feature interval 3.27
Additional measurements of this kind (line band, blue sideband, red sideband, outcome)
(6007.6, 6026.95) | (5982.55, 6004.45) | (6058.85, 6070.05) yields 0.01 mag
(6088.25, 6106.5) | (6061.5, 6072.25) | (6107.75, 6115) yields 0.00 mag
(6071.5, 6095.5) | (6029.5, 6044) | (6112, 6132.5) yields 0.00 mag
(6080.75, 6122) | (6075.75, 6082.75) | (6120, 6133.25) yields -0.04 mag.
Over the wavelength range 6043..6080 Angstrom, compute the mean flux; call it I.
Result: 3.14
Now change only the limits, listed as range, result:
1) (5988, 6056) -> 3.12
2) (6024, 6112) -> 3.22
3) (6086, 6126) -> 3.27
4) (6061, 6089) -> 3.22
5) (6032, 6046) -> 3.22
